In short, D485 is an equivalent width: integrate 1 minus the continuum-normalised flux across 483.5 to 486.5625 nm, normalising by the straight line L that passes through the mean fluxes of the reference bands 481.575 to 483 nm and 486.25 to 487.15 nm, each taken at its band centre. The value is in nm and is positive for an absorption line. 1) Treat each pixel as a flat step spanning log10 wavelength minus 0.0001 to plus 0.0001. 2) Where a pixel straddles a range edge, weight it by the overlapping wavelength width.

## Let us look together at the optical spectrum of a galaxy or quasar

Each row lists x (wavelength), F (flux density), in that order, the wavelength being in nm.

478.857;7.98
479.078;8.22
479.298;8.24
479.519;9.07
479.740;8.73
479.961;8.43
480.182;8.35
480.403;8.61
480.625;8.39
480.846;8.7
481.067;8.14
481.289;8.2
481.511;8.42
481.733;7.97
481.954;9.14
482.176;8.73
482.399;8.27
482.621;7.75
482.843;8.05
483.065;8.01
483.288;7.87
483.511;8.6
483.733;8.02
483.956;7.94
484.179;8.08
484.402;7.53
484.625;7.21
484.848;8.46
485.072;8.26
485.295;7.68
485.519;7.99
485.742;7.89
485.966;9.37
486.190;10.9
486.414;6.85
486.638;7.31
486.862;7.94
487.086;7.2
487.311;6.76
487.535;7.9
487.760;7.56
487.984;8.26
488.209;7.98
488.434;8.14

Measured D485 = -0.14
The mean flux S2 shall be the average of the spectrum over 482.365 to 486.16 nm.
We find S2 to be 8.12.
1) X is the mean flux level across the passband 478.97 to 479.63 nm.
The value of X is 8.52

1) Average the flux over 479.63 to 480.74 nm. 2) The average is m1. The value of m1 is 8.5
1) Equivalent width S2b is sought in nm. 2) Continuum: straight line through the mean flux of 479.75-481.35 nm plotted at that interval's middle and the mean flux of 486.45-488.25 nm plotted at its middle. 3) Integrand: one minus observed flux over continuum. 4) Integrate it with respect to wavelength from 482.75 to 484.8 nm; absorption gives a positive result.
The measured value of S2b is 0.02 nm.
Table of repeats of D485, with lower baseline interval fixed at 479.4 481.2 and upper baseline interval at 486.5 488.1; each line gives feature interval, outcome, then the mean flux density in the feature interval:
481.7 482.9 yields -0.01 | 8.36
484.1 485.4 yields 0.01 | 7.87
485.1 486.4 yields -0.14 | 8.59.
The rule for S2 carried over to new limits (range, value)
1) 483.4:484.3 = 8.16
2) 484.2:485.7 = 7.87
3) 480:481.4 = 8.4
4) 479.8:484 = 8.3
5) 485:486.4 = 8.57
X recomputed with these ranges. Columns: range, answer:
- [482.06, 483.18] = 8.16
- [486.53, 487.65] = 7.42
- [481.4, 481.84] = 8.19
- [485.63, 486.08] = 8.64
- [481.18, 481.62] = 8.3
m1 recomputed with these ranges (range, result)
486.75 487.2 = 7.56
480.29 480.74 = 8.5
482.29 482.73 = 8.01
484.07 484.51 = 7.81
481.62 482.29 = 8.61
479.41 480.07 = 8.74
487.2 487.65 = 7.33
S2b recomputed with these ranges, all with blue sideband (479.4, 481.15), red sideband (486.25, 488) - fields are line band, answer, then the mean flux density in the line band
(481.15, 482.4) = -0.020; 8.46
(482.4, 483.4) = 0.025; 7.96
